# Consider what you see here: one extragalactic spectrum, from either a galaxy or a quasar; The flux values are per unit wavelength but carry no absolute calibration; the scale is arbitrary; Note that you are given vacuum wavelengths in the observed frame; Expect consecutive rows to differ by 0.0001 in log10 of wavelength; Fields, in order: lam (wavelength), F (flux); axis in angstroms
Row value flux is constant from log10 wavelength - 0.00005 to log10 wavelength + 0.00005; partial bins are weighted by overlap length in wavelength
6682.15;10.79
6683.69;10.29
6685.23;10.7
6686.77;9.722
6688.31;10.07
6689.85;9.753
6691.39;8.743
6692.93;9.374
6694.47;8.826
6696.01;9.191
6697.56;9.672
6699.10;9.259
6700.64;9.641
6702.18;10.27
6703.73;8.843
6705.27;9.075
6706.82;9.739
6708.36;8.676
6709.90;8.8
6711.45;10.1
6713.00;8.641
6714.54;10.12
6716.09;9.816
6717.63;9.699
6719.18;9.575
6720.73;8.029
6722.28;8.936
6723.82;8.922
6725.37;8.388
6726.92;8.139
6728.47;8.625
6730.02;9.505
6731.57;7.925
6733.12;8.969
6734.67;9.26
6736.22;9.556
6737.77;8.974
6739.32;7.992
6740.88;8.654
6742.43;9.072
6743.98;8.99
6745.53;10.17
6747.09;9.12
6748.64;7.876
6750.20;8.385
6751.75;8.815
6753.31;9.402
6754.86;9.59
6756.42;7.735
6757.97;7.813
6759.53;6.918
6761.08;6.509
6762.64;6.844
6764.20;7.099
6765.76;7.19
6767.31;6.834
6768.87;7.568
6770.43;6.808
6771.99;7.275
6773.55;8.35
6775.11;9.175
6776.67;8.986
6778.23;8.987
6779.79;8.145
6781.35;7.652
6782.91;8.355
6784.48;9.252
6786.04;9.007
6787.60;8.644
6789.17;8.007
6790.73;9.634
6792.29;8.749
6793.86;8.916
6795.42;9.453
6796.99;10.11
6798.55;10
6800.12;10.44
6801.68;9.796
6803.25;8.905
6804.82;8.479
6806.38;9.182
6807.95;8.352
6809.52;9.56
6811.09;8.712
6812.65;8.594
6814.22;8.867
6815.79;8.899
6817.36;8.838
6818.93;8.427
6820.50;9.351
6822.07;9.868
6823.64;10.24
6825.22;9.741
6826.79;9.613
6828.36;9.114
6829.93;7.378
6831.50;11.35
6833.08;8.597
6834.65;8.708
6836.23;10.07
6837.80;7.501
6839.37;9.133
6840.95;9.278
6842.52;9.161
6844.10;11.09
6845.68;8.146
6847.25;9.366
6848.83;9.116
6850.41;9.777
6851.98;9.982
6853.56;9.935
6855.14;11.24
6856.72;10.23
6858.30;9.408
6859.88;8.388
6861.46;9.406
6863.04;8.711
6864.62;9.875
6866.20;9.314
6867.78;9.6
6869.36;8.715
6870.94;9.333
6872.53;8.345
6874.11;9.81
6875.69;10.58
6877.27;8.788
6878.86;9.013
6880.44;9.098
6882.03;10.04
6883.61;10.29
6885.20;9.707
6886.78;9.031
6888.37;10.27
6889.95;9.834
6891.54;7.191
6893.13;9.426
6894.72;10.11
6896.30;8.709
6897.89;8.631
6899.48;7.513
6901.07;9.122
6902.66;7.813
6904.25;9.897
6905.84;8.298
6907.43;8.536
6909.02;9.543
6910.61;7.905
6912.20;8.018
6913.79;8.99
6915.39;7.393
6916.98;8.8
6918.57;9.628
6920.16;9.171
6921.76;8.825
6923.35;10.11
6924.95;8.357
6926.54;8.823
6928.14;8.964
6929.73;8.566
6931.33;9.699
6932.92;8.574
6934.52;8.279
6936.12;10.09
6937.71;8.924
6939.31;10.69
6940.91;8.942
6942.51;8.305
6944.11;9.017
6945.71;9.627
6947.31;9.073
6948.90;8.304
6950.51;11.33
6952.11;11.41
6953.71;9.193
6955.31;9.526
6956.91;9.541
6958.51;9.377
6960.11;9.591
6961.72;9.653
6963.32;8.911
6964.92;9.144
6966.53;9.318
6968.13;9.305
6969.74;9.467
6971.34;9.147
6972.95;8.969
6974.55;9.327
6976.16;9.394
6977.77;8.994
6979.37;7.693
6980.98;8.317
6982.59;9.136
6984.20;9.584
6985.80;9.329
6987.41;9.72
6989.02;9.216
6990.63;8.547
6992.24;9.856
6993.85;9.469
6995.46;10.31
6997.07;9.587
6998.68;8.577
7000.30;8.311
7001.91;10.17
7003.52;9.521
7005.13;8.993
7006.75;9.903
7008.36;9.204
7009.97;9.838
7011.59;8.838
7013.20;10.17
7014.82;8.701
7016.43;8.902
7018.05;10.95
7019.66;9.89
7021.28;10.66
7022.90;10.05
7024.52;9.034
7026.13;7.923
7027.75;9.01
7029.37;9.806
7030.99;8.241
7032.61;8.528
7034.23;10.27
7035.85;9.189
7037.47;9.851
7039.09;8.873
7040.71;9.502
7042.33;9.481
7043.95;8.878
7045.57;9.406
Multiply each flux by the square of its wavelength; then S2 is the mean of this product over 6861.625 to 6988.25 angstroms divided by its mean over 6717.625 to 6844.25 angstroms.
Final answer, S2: 1.09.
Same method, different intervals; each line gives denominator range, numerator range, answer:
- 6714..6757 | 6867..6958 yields 1.08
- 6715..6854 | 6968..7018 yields 1.11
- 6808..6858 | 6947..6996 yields 1.04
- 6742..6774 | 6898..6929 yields 1.14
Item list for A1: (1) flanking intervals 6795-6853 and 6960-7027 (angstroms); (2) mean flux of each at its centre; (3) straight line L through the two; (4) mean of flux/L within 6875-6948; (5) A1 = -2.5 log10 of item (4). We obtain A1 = 0.030 mag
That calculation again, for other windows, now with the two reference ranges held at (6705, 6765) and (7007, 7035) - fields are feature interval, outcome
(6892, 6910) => 0.04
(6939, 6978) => -0.02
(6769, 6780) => 0.08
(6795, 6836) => -0.04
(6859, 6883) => -0.03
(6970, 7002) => 0.02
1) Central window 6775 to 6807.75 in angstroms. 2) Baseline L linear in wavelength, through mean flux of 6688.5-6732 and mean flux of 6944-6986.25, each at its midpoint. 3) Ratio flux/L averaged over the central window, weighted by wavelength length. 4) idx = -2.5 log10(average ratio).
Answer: 0.02 mag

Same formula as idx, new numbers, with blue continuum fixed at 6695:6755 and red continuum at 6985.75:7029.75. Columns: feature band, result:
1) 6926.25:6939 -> 0.03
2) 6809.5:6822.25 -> 0.03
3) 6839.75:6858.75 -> -0.05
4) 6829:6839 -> 0.03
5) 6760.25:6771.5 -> 0.29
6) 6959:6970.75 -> 0.01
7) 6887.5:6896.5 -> 0.00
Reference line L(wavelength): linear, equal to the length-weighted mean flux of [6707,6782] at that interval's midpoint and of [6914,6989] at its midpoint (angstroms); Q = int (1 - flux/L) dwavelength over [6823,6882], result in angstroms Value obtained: -3.39 angstroms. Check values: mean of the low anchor 8.52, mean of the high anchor 9.21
